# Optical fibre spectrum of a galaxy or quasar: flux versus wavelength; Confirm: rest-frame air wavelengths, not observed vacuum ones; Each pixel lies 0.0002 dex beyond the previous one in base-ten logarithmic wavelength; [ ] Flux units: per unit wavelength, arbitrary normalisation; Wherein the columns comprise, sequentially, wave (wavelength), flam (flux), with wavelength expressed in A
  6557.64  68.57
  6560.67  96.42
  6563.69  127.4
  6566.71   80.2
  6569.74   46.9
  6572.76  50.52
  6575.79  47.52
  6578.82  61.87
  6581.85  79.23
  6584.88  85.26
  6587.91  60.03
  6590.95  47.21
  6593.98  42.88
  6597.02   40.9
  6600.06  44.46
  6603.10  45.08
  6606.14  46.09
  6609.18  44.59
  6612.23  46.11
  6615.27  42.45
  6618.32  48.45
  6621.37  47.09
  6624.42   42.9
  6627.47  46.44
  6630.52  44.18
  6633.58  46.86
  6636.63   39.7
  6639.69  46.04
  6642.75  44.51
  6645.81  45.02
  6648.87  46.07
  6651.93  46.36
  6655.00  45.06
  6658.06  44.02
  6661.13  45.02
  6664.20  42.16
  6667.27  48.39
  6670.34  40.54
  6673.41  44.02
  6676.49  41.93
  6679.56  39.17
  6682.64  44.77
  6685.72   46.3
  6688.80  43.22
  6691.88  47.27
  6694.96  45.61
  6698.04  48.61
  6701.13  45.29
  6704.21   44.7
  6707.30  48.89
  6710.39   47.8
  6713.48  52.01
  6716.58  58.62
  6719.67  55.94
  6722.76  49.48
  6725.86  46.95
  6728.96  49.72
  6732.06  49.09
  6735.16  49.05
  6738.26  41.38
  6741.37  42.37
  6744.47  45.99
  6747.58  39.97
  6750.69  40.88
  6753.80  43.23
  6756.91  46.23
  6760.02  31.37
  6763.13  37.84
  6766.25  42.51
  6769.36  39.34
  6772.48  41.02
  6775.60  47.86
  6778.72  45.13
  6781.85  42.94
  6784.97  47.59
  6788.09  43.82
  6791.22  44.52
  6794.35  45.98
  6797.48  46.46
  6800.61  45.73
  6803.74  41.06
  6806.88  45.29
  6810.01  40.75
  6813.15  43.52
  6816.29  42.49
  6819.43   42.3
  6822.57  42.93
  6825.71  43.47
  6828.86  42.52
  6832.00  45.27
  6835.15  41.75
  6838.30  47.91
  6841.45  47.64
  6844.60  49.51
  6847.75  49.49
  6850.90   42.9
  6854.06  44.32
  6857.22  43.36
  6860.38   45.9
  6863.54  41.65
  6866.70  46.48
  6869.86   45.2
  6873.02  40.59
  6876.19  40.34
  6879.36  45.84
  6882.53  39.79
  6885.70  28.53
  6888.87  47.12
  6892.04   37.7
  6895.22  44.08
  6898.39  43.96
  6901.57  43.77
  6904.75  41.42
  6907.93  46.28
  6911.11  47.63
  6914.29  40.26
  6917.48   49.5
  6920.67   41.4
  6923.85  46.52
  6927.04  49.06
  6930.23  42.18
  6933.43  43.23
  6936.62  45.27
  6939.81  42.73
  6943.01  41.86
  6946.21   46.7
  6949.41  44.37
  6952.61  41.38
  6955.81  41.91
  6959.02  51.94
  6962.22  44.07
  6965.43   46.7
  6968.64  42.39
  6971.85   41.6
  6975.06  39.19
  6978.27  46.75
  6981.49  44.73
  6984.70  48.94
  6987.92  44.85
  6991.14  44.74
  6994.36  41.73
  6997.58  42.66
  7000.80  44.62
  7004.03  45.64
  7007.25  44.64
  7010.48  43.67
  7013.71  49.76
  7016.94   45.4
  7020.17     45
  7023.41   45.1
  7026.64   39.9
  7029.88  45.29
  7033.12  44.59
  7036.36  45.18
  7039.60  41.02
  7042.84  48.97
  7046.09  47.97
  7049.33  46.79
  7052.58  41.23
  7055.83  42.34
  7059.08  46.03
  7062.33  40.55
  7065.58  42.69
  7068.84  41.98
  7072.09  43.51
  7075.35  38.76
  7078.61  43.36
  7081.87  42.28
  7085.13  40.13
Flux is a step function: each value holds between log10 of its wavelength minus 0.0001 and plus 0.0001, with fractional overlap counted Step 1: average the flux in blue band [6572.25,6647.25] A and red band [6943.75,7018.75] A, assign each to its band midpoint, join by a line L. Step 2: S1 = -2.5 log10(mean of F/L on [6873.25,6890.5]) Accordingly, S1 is 0.14 mag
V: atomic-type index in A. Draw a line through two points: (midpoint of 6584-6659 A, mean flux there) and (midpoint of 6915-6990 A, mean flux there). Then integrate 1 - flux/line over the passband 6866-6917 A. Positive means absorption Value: 2.8 A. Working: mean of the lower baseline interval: 46.8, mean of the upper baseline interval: 44.6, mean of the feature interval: 42.5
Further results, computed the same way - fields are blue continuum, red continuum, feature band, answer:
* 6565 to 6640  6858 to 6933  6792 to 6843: 1.5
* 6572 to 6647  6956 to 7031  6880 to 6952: 3.6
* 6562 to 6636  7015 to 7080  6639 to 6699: 9.4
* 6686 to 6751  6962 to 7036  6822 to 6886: 2.9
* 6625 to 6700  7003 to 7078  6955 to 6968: -0.6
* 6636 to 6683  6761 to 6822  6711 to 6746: -4.4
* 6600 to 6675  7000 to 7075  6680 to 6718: -2.3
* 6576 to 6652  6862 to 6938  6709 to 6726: -1.9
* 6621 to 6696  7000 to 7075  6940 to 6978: 0.4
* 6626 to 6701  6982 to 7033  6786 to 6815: 0.3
